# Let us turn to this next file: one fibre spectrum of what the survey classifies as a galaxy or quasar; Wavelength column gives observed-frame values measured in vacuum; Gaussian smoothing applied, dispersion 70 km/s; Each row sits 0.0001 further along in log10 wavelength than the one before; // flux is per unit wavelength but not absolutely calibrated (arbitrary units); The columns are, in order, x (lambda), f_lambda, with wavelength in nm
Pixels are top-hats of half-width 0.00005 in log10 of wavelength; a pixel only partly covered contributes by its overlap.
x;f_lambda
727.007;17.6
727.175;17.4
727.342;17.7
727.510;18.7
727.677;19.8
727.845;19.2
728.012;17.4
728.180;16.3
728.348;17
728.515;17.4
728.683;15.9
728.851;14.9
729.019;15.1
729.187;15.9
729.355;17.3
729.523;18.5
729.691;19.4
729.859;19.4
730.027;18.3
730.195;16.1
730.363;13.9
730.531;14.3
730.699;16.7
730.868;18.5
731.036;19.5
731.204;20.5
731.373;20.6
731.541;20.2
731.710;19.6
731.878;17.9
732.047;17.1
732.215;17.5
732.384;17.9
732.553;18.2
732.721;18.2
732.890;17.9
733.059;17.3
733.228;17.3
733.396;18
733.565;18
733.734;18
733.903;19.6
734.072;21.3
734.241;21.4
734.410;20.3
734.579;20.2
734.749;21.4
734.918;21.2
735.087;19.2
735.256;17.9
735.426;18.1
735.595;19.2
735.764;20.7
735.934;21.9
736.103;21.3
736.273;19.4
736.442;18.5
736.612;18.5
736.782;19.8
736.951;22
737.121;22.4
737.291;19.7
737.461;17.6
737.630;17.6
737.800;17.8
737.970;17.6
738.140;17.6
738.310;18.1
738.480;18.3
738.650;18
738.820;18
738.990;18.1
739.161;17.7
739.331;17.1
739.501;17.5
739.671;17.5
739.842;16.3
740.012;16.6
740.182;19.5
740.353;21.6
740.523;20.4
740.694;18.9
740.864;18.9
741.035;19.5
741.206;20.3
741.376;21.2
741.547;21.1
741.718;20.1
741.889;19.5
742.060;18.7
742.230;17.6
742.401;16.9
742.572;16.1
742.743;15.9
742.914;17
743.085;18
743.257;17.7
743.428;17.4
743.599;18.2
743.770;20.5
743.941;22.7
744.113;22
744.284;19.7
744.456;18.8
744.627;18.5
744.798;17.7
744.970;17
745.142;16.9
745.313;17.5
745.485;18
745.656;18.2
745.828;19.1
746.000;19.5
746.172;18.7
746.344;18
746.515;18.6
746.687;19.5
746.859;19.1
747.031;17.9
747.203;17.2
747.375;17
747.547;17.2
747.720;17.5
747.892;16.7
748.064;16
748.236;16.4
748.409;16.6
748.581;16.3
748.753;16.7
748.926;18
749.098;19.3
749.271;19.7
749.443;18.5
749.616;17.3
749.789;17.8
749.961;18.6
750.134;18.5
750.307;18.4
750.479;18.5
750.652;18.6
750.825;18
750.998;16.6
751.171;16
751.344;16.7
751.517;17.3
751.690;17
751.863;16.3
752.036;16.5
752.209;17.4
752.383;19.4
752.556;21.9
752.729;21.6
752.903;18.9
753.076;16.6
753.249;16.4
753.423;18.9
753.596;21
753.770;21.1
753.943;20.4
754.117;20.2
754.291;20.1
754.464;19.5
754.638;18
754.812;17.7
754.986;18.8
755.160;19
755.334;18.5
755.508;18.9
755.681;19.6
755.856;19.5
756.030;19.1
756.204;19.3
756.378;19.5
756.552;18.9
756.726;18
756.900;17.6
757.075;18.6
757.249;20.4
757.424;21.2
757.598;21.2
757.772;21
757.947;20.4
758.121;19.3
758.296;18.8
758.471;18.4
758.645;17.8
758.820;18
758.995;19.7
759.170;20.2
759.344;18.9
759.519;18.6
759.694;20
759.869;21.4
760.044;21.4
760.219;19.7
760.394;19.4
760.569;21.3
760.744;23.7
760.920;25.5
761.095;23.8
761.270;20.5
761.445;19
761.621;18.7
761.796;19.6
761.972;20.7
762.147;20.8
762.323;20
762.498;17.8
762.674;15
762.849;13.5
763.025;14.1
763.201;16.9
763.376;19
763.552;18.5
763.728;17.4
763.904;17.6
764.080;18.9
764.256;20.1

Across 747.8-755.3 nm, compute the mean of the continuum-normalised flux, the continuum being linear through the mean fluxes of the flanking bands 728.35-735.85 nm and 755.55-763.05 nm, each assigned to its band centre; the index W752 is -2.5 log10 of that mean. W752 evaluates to 0.06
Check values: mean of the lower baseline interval 18.3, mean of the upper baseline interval 19.6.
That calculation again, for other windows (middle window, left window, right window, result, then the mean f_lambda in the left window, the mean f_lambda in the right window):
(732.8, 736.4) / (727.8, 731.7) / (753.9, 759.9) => -0.096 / 17.5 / 19.3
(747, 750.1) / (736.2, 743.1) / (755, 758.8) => 0.087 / 18.6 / 19.3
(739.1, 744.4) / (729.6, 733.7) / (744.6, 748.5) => -0.056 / 18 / 17.8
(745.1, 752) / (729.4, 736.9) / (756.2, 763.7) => 0.085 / 18.8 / 19.4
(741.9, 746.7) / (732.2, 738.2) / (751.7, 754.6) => 0.044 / 19.2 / 19.1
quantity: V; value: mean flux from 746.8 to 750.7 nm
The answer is 17.7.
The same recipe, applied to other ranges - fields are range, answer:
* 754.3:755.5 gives 18.7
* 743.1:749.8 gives 18.2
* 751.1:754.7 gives 18.6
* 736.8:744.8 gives 18.7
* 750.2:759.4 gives 18.9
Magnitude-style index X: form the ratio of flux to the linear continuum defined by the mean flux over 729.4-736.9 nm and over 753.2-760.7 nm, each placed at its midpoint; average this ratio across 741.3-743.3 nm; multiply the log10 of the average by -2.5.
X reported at 0.045 mag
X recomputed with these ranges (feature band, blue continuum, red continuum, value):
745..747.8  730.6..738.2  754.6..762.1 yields 0.08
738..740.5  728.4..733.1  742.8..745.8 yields 0.01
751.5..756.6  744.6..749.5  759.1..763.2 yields -0.01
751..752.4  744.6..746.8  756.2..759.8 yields 0.11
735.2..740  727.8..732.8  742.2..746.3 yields -0.04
